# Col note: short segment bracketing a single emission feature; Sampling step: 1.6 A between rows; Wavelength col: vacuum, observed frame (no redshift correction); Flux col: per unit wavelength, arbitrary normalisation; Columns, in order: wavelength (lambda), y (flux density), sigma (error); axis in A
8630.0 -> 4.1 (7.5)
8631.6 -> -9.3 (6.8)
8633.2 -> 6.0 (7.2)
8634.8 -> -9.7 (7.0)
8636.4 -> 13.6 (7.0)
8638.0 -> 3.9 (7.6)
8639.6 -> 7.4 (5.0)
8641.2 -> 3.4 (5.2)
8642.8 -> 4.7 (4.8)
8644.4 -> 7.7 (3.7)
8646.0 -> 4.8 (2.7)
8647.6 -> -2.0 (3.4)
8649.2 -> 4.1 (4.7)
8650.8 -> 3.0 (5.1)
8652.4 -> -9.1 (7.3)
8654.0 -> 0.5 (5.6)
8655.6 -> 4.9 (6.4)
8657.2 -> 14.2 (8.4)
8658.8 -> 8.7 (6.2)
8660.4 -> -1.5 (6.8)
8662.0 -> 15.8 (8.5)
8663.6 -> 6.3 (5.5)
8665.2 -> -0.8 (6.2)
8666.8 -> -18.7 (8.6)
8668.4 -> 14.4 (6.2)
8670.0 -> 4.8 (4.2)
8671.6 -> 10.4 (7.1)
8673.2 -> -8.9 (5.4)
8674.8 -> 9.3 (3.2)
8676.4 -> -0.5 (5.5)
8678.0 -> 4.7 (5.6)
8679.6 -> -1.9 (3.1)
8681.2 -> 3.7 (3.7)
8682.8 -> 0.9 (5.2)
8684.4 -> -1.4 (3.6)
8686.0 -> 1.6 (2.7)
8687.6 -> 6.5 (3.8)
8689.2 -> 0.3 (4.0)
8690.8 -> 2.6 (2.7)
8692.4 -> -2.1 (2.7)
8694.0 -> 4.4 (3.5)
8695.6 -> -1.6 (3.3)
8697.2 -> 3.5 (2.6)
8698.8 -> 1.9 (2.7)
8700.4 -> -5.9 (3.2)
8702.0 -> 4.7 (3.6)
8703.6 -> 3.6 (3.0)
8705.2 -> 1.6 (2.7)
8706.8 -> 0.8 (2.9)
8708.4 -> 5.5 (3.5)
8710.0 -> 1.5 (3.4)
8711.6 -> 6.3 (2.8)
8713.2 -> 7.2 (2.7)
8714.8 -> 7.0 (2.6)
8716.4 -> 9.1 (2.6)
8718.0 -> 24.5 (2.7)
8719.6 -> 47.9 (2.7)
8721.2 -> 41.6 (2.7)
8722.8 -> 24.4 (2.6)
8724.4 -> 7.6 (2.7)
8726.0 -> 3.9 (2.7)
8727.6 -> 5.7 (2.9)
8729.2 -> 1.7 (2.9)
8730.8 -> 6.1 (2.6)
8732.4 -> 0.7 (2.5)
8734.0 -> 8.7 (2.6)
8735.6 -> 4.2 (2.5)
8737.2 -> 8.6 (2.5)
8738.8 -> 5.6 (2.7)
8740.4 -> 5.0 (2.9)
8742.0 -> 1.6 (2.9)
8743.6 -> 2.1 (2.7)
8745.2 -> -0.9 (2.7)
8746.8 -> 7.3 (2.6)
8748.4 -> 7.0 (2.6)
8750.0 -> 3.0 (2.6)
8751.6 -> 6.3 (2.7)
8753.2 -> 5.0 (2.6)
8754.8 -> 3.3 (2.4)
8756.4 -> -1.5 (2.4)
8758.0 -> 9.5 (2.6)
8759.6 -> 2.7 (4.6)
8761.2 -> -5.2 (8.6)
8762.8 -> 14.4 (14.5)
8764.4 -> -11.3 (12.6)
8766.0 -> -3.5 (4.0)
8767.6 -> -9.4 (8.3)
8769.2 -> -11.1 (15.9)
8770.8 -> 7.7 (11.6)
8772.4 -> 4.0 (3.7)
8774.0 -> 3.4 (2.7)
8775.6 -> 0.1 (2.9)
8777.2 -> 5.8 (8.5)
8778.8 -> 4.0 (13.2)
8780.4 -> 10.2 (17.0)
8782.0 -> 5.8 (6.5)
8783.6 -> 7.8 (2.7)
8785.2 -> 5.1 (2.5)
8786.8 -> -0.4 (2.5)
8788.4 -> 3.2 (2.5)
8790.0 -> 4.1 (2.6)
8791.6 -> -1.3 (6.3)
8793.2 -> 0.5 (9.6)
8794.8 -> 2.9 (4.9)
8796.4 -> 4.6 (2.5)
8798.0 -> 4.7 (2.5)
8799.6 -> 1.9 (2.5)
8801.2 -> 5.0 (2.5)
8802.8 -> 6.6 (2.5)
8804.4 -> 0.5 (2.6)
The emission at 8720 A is H-beta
